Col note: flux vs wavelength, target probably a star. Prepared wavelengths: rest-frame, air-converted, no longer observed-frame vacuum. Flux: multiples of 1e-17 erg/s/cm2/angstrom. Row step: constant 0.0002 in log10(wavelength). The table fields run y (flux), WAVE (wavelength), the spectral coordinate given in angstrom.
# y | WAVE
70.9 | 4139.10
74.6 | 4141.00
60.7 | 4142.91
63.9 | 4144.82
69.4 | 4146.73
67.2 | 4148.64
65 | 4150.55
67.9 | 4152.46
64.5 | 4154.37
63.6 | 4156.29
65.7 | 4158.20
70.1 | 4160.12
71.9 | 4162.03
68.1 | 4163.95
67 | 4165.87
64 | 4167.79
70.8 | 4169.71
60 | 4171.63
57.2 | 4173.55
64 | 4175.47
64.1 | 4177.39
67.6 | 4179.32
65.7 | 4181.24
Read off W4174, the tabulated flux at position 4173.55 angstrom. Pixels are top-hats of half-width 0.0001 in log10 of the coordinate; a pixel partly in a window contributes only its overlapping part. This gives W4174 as 57.2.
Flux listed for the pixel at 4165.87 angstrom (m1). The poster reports 67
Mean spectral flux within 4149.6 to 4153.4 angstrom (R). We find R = 66.5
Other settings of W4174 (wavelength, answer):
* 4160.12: 70.1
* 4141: 74.6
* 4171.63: 60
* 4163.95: 68.1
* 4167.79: 64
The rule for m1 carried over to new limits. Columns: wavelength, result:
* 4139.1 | 70.9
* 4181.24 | 65.7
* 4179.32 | 67.6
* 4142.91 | 60.7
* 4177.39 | 64.1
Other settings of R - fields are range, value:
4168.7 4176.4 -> 63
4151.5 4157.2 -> 65.3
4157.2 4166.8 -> 68.5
